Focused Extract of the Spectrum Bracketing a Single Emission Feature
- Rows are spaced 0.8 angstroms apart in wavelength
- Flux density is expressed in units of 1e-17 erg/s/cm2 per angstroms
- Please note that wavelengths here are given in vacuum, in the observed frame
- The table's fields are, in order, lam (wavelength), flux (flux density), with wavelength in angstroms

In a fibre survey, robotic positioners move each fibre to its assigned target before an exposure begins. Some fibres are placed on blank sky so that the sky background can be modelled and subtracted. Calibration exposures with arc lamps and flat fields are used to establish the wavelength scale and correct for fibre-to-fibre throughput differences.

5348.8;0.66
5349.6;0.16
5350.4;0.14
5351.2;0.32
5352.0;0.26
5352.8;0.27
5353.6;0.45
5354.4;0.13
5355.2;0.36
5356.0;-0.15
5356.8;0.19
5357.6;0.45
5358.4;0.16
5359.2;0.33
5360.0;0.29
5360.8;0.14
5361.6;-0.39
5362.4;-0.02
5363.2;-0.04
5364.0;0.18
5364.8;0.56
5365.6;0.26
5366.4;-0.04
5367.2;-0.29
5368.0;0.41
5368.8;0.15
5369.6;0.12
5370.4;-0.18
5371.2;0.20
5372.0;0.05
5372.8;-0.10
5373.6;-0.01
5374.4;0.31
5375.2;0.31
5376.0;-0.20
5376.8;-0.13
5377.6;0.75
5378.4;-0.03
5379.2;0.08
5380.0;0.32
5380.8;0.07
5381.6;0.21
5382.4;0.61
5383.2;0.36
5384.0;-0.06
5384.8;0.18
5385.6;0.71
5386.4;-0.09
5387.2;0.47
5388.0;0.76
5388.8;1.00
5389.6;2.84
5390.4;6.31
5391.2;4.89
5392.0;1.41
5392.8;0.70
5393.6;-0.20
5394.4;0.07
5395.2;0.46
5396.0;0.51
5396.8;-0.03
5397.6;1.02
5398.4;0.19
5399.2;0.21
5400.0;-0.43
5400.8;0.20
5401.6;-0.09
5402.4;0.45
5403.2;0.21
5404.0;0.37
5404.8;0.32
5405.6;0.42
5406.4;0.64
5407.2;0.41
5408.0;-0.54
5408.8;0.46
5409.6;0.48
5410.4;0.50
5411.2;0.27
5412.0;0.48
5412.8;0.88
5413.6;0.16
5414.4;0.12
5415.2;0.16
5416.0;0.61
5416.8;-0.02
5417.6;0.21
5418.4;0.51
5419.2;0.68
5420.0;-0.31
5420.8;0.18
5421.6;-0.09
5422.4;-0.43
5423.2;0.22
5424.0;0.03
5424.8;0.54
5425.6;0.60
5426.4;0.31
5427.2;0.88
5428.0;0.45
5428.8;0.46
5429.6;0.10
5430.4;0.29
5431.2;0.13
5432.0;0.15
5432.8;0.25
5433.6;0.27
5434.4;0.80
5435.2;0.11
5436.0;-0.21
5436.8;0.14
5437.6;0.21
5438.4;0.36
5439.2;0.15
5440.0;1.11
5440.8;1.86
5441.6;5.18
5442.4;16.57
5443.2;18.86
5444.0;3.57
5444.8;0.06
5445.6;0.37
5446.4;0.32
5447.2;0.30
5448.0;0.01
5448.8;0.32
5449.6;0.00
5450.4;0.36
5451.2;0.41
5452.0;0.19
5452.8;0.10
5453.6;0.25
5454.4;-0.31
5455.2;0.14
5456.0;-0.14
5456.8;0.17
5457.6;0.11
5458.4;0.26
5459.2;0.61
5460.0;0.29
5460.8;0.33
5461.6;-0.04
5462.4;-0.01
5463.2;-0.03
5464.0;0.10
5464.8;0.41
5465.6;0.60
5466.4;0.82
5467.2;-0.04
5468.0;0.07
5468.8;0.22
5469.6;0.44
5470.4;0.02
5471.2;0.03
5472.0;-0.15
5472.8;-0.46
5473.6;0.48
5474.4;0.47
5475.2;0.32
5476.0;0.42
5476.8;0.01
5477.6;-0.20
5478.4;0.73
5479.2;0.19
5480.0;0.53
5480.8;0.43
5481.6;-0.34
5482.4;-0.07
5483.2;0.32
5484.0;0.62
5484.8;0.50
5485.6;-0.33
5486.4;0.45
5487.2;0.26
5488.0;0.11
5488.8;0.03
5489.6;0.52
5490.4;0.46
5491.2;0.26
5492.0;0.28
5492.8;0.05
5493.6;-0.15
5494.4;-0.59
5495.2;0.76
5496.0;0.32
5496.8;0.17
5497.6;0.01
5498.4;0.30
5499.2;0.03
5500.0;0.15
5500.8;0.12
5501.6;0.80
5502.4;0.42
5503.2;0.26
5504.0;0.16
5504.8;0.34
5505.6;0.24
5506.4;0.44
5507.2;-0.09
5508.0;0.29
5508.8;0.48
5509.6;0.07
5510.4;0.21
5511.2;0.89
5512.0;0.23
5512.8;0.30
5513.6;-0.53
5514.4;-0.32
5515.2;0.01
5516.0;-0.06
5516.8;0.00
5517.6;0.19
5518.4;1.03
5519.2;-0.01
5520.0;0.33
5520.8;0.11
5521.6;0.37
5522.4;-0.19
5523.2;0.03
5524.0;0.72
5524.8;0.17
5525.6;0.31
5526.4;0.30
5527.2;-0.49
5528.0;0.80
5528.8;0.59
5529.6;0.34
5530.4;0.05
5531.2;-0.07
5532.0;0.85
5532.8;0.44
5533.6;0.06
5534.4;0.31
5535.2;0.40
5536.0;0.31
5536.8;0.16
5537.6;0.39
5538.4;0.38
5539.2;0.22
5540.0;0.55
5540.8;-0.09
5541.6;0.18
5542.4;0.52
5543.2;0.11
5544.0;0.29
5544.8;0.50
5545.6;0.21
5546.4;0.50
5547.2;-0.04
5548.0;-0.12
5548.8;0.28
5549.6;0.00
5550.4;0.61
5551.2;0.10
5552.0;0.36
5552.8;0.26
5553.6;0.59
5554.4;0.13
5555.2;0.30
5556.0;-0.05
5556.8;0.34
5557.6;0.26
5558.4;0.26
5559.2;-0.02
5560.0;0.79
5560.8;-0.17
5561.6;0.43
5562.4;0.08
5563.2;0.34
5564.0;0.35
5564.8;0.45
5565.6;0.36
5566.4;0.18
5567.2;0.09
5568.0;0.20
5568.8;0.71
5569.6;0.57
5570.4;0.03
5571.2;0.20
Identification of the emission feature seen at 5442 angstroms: [O III]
